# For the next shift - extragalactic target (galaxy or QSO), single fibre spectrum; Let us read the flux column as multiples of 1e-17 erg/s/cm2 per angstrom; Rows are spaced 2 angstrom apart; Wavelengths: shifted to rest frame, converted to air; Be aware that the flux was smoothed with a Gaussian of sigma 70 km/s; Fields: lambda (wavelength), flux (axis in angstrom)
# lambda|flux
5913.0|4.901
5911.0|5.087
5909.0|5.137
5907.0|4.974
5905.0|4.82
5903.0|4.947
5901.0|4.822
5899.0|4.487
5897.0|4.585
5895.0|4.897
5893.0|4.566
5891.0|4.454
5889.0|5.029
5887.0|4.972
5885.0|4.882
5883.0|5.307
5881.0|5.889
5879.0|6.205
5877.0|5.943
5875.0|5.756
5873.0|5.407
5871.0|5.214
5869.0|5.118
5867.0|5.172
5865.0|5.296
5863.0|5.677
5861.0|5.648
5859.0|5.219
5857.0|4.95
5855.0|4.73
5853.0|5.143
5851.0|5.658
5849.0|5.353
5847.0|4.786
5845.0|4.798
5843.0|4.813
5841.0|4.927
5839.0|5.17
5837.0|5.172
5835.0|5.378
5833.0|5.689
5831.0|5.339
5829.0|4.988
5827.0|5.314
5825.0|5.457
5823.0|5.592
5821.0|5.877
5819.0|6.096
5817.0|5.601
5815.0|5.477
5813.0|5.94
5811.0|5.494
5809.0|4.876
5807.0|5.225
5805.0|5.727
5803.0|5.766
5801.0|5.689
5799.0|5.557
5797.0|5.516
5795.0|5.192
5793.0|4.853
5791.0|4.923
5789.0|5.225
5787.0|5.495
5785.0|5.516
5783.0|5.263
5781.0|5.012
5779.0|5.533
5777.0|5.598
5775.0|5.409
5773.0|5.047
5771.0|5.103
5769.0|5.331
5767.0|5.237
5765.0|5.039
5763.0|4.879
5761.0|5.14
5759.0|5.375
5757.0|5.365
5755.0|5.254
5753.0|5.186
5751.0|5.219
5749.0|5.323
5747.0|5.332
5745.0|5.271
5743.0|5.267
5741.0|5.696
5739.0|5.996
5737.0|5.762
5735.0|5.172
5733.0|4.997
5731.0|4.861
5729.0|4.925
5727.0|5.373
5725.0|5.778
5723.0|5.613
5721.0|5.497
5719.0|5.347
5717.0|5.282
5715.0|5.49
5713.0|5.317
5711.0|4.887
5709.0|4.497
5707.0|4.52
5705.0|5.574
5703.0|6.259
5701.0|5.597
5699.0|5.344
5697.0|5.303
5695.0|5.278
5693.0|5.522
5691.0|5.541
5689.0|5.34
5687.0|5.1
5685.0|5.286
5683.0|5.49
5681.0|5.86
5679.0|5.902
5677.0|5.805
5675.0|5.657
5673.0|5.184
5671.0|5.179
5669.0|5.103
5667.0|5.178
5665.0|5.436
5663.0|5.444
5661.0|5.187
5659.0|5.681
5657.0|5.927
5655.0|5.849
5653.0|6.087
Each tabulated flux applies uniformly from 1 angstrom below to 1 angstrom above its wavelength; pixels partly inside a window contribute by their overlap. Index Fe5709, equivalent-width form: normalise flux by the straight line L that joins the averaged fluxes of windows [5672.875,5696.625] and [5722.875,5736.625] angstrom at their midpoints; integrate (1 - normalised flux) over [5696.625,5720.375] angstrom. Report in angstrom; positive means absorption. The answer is 0.4 angstrom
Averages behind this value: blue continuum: 5.5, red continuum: 5.25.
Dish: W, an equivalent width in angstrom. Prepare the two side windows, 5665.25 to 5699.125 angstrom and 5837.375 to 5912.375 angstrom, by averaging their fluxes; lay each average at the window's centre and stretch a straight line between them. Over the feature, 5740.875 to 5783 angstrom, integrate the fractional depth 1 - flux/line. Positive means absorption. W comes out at 0.3 angstrom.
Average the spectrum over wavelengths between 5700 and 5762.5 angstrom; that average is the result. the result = 5.32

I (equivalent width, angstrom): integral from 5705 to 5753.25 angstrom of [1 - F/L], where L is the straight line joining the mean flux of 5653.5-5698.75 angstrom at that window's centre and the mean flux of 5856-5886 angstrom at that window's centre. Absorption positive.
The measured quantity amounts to 1.6 angstrom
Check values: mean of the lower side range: 5.47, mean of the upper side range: 5.45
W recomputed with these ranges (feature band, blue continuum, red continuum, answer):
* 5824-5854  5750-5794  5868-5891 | 0.72 angstrom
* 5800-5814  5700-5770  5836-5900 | -0.81 angstrom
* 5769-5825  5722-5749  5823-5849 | -1.83 angstrom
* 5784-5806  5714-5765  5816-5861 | -0.42 angstrom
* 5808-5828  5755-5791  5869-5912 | -1.42 angstrom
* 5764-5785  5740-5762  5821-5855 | 0.08 angstrom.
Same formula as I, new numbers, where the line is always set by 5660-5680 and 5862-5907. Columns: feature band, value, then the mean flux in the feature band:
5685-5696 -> 0.1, 5.35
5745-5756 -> 0.1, 5.26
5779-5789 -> -0.1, 5.33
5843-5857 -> 0.4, 5.05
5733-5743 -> -0.4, 5.55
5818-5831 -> -0.8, 5.54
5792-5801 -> -0.1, 5.32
